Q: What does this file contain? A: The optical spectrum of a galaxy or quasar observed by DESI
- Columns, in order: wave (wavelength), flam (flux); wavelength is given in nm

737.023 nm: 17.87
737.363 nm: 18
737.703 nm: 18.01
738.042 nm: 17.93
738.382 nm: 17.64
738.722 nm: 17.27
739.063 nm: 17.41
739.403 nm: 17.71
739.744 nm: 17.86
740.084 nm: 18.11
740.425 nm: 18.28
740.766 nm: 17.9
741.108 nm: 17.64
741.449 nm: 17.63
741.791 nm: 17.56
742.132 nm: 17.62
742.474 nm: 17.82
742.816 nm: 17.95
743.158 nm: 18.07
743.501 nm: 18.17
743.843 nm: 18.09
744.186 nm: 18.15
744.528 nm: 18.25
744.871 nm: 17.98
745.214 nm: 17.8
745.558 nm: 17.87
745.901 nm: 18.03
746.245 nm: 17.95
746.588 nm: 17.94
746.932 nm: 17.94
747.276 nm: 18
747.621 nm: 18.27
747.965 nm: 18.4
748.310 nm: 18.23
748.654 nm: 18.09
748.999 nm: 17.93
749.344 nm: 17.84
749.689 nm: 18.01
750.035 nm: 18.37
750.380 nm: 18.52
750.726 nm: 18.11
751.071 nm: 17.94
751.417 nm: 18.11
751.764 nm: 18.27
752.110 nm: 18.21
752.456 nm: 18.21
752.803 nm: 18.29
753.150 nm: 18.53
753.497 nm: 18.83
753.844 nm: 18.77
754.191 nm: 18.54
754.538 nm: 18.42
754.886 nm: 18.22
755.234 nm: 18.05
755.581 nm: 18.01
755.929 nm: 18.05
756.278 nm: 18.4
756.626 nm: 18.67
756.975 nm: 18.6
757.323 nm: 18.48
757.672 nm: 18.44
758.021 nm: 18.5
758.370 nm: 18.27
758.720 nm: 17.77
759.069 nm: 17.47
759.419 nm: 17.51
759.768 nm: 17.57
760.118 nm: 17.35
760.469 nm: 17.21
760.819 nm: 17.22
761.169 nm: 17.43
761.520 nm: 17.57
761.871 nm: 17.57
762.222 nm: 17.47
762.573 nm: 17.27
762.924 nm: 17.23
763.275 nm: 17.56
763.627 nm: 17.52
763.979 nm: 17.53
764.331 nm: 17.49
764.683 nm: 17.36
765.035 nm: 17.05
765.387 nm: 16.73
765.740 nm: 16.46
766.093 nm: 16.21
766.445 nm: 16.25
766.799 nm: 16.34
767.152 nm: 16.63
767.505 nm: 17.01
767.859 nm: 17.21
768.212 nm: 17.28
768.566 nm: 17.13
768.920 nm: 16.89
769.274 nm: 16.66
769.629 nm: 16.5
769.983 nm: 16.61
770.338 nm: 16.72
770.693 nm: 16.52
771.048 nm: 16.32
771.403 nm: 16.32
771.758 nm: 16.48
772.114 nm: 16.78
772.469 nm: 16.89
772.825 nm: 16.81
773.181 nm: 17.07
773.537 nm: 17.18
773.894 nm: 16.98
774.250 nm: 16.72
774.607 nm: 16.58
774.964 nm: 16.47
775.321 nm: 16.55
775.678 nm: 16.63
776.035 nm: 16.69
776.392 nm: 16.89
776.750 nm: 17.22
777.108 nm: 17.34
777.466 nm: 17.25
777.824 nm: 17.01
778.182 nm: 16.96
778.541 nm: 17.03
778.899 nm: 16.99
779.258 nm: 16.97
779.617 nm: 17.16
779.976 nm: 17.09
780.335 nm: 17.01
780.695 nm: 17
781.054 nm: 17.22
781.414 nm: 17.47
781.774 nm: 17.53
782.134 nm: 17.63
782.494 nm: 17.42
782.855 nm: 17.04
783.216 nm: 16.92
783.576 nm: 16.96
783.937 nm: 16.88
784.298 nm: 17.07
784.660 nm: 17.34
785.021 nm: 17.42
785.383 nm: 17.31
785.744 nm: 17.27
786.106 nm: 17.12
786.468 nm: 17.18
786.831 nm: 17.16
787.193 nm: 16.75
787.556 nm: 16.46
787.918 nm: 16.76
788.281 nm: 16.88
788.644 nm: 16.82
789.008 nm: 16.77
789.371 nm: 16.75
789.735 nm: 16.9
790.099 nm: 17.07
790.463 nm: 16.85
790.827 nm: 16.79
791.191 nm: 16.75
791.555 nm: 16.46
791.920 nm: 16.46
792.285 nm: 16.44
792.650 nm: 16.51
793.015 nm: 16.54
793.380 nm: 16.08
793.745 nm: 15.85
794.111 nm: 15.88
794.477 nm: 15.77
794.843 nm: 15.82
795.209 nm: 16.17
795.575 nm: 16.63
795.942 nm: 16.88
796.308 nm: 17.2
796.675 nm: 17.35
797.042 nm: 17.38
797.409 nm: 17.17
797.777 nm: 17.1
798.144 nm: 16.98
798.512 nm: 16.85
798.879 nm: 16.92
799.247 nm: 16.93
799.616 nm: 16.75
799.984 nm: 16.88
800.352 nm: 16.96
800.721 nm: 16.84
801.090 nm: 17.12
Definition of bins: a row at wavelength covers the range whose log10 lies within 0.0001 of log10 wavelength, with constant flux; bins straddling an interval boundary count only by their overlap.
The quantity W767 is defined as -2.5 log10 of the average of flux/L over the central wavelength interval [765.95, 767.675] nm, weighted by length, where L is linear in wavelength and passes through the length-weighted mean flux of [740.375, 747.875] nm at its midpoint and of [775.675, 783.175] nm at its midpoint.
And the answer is 0.06 mag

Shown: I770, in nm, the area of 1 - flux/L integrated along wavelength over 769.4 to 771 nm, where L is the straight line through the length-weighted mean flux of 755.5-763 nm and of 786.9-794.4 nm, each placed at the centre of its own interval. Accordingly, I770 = 0.08 nm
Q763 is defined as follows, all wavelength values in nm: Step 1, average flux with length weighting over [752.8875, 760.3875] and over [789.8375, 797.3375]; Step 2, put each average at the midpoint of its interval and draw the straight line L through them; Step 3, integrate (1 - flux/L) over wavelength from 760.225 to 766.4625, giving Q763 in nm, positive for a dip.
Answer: 0.245 nm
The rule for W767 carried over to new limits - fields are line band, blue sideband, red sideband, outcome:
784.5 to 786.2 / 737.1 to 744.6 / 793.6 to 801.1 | -0.02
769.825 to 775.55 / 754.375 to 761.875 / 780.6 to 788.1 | 0.05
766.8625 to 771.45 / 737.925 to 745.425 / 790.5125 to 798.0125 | 0.03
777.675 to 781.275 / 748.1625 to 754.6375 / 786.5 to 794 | 0.00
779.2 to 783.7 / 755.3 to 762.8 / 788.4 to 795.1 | -0.02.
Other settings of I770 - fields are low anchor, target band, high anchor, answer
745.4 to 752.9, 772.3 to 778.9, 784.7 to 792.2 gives 0.15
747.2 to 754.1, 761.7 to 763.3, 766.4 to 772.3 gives -0.01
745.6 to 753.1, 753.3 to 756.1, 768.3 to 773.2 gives -0.09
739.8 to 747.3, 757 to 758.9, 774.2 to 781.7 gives -0.08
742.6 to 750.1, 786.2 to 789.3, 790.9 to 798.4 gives -0.01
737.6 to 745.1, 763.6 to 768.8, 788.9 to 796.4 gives 0.08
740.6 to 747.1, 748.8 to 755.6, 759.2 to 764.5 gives -0.22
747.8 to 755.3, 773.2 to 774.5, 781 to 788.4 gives 0.04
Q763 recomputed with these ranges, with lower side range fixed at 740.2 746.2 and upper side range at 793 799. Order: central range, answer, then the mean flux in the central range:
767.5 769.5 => 0.03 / 17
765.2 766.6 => 0.08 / 16.4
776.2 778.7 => 0.00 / 17.1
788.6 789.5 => 0.00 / 16.8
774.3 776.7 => 0.06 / 16.7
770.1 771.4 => 0.06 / 16.5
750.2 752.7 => -0.07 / 18.2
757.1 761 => -0.06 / 17.8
